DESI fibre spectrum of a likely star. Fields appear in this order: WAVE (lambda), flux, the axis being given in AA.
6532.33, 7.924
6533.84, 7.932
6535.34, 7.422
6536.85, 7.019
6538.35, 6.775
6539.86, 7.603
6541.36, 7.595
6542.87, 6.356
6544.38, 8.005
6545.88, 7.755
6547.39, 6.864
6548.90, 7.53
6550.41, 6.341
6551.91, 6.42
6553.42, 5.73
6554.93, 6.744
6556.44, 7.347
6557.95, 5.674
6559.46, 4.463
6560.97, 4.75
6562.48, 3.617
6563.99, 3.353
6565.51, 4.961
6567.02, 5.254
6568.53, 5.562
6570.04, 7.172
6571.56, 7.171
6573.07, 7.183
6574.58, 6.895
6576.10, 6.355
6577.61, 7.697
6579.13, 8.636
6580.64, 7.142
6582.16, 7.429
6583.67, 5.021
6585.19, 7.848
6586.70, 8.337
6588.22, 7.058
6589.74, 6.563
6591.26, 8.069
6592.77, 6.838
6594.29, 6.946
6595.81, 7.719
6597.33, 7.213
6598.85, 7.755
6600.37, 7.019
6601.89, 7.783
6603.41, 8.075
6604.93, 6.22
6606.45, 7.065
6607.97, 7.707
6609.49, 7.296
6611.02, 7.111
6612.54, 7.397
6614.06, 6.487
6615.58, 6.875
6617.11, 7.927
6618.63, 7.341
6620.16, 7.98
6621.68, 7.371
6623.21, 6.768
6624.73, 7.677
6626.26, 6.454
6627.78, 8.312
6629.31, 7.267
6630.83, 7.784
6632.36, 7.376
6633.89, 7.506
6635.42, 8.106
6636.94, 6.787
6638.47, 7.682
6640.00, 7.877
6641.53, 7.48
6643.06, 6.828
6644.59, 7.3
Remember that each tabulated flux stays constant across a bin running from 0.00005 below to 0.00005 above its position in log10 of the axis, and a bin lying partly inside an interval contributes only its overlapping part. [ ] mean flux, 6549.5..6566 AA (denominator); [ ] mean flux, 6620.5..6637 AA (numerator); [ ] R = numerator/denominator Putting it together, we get 1.37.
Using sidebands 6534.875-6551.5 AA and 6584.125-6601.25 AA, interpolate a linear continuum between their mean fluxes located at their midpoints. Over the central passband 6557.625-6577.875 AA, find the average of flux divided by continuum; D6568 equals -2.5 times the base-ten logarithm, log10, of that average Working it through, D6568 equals 0.27 mag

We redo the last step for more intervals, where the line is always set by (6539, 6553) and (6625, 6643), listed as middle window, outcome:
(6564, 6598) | 0.061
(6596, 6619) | 0.013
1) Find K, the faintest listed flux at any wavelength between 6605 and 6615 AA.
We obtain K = 6.487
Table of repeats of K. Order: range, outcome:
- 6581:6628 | 5.021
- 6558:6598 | 3.353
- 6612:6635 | 6.454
